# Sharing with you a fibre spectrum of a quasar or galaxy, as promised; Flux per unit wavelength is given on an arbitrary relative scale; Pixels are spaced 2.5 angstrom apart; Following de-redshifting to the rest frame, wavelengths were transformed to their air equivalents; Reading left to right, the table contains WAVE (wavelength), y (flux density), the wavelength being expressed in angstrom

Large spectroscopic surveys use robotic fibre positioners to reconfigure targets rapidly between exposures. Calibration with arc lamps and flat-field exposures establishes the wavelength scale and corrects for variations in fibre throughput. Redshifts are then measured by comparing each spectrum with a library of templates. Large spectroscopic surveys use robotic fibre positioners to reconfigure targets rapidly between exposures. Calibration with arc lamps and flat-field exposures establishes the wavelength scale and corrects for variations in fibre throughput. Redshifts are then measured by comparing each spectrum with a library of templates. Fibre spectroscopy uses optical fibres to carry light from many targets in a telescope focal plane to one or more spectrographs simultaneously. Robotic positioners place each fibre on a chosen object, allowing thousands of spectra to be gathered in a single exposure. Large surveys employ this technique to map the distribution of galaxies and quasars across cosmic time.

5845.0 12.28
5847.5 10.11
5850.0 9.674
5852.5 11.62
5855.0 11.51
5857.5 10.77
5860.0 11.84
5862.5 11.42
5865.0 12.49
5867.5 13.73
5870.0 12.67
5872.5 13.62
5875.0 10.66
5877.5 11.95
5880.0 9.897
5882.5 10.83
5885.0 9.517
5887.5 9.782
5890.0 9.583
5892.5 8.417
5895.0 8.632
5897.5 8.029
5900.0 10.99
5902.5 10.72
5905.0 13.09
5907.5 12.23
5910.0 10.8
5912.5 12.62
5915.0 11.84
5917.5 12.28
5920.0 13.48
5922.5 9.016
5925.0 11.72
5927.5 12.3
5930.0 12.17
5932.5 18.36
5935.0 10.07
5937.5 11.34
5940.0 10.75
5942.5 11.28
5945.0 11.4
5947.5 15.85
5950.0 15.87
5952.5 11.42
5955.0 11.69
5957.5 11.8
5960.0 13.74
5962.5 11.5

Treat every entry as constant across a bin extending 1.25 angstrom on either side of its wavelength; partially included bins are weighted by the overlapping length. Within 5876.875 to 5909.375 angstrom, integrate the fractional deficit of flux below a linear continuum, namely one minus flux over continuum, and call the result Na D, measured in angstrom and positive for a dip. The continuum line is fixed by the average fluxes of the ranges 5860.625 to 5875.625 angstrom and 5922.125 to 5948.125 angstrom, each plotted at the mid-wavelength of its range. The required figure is 5.6 angstrom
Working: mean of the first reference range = 12.5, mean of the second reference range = 12.2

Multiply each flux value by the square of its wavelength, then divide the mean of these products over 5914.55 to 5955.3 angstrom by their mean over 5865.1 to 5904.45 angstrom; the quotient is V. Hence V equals 1.18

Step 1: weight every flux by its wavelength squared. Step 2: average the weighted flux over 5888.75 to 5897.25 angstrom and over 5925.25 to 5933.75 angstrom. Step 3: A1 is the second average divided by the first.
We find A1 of 1.6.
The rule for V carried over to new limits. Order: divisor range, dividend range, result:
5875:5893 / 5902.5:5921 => 1.22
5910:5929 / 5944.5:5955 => 1.16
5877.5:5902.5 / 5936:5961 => 1.31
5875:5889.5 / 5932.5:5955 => 1.24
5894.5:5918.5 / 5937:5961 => 1.14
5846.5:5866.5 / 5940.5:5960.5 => 1.17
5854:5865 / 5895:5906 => 0.92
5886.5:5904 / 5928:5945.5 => 1.31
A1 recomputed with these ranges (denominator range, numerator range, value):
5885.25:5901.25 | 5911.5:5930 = 1.30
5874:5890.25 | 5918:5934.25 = 1.25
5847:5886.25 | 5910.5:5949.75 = 1.11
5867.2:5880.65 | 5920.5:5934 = 1.07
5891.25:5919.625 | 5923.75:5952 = 1.18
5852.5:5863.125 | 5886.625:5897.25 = 0.80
